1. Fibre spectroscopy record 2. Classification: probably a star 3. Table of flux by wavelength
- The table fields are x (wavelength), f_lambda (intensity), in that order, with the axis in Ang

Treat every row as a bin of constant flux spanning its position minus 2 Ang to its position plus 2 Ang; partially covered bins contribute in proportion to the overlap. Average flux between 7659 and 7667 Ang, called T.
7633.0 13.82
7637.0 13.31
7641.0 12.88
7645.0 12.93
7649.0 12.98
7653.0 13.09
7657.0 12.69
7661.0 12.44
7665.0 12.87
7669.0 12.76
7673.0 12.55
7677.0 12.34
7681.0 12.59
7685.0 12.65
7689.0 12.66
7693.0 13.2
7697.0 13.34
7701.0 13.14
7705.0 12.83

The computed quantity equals 12.7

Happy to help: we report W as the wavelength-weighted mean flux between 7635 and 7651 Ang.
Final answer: 13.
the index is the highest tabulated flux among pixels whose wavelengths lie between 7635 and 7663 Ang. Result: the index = 13.31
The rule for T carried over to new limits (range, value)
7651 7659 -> 12.9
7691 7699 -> 13.3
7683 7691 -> 12.7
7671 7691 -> 12.6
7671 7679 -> 12.4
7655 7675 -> 12.7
